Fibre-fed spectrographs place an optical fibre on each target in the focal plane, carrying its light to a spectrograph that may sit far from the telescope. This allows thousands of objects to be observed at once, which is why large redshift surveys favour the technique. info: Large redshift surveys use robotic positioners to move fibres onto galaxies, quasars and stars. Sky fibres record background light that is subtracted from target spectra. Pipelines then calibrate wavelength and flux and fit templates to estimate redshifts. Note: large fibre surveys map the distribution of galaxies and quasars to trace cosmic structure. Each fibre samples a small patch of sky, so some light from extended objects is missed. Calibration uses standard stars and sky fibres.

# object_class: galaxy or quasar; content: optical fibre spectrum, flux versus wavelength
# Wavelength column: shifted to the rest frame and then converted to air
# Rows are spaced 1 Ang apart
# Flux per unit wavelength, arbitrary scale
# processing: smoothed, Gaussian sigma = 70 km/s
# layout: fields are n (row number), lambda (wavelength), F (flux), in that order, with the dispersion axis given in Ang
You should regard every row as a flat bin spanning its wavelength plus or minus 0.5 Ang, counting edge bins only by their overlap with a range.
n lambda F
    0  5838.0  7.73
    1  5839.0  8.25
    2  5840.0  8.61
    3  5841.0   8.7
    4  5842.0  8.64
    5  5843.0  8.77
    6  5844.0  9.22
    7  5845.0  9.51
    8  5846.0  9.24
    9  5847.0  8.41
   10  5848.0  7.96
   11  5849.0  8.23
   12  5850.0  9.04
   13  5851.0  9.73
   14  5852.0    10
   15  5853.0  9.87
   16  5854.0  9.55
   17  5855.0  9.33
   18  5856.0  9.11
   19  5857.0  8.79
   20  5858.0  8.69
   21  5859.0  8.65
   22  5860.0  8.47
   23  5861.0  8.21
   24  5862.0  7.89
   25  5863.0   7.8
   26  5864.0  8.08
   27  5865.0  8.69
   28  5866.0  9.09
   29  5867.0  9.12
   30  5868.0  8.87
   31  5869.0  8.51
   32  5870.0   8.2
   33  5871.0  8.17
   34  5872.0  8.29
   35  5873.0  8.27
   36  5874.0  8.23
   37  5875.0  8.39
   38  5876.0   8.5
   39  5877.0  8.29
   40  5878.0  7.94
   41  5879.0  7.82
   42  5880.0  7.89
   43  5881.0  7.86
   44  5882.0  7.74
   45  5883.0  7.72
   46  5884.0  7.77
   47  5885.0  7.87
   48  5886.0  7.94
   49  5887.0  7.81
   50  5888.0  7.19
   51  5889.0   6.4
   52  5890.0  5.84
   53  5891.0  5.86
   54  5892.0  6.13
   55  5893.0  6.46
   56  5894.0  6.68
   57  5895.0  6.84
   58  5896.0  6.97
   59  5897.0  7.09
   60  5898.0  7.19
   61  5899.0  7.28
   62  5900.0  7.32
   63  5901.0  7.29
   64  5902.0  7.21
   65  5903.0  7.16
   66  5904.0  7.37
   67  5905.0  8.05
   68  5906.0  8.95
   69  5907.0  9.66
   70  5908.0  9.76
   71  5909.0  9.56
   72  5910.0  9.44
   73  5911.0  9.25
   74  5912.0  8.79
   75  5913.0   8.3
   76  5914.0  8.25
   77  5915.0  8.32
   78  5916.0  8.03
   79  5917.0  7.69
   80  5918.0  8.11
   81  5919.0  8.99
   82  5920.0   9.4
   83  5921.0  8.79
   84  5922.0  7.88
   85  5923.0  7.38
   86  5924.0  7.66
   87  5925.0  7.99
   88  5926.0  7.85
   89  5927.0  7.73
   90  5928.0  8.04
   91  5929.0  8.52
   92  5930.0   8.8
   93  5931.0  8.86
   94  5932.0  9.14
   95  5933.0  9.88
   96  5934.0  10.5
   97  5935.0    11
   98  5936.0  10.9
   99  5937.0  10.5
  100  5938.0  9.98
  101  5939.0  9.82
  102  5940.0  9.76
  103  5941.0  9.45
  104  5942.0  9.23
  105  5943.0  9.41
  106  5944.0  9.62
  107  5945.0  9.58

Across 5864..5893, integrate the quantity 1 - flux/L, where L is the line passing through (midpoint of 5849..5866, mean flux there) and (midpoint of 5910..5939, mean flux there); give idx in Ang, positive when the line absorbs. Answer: 3.3 Ang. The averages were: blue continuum 8.86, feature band 7.85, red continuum 8.83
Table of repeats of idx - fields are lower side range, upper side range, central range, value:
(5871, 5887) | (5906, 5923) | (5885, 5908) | 3.0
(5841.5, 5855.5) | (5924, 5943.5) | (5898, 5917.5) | 2.0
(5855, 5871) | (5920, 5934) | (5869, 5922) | 3.8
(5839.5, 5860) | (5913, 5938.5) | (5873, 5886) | 1.3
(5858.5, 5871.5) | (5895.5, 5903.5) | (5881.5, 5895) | 1.0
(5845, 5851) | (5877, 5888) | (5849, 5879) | -1.2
